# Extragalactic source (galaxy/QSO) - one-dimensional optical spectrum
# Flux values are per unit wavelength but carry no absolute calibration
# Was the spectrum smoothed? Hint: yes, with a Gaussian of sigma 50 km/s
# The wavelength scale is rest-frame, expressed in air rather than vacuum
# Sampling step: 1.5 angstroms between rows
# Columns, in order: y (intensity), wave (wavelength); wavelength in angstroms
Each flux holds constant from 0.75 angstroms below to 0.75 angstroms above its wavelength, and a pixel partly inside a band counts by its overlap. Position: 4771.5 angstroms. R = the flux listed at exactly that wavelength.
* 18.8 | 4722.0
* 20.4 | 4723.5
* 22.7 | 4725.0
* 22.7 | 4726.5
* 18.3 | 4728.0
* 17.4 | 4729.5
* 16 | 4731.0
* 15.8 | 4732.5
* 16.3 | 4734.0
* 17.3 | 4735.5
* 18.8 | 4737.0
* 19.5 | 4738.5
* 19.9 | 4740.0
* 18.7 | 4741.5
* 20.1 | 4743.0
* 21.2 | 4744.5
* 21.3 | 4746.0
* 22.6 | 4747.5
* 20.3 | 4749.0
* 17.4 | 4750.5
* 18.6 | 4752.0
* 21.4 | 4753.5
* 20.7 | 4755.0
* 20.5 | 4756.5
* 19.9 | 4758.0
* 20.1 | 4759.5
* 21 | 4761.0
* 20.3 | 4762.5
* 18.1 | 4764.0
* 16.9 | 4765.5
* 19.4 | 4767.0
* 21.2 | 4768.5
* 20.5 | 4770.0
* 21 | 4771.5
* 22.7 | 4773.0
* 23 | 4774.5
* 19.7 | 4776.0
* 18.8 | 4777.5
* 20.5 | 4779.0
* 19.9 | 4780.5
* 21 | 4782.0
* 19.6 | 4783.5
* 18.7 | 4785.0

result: 21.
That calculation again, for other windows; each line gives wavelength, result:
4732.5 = 15.8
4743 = 20.1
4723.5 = 20.4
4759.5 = 20.1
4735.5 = 17.3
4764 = 18.1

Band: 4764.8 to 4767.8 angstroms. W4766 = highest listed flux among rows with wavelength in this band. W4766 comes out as 19.4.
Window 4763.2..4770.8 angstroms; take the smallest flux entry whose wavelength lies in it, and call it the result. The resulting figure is 16.9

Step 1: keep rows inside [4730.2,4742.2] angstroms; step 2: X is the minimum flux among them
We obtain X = 15.8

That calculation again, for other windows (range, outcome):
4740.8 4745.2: 18.7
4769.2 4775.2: 20.5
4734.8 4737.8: 17.3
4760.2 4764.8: 18.1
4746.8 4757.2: 17.4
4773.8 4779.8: 18.8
